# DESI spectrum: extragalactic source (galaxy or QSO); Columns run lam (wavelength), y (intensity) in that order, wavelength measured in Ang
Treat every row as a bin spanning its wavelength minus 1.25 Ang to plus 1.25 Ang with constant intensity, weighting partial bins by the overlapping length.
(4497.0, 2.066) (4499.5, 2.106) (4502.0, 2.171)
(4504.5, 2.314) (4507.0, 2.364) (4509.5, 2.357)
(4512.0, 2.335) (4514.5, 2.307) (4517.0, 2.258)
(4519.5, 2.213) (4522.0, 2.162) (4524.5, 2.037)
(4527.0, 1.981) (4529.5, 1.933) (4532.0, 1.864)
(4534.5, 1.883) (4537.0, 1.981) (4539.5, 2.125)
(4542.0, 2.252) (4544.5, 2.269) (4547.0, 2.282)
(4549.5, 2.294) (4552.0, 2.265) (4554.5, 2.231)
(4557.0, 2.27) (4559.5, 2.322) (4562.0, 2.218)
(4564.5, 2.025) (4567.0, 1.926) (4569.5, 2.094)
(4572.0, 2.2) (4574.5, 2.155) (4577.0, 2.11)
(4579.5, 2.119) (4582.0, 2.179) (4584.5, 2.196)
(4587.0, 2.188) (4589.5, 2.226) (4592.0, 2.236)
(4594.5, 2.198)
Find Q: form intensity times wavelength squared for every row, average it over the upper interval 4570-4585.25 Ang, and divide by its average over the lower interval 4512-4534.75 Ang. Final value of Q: 1.05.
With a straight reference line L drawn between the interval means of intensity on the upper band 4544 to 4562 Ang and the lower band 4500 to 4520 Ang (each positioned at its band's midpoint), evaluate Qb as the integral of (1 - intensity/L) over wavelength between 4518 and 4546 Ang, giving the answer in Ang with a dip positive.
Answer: 2.6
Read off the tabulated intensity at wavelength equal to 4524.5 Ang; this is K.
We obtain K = 2.037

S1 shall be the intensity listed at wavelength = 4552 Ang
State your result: 2.265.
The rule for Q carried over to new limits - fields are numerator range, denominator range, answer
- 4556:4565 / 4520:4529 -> 1.09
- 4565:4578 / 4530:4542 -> 1.07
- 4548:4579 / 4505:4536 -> 1.03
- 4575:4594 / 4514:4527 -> 1.03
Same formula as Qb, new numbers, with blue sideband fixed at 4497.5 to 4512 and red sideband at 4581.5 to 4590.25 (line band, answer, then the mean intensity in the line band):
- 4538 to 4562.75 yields -0.3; 2.25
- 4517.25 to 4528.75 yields 0.7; 2.1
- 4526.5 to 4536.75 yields 1.5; 1.92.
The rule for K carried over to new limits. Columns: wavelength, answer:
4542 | 2.252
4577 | 2.11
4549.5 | 2.294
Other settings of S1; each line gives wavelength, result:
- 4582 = 2.179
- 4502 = 2.171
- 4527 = 1.981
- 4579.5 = 2.119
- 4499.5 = 2.106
